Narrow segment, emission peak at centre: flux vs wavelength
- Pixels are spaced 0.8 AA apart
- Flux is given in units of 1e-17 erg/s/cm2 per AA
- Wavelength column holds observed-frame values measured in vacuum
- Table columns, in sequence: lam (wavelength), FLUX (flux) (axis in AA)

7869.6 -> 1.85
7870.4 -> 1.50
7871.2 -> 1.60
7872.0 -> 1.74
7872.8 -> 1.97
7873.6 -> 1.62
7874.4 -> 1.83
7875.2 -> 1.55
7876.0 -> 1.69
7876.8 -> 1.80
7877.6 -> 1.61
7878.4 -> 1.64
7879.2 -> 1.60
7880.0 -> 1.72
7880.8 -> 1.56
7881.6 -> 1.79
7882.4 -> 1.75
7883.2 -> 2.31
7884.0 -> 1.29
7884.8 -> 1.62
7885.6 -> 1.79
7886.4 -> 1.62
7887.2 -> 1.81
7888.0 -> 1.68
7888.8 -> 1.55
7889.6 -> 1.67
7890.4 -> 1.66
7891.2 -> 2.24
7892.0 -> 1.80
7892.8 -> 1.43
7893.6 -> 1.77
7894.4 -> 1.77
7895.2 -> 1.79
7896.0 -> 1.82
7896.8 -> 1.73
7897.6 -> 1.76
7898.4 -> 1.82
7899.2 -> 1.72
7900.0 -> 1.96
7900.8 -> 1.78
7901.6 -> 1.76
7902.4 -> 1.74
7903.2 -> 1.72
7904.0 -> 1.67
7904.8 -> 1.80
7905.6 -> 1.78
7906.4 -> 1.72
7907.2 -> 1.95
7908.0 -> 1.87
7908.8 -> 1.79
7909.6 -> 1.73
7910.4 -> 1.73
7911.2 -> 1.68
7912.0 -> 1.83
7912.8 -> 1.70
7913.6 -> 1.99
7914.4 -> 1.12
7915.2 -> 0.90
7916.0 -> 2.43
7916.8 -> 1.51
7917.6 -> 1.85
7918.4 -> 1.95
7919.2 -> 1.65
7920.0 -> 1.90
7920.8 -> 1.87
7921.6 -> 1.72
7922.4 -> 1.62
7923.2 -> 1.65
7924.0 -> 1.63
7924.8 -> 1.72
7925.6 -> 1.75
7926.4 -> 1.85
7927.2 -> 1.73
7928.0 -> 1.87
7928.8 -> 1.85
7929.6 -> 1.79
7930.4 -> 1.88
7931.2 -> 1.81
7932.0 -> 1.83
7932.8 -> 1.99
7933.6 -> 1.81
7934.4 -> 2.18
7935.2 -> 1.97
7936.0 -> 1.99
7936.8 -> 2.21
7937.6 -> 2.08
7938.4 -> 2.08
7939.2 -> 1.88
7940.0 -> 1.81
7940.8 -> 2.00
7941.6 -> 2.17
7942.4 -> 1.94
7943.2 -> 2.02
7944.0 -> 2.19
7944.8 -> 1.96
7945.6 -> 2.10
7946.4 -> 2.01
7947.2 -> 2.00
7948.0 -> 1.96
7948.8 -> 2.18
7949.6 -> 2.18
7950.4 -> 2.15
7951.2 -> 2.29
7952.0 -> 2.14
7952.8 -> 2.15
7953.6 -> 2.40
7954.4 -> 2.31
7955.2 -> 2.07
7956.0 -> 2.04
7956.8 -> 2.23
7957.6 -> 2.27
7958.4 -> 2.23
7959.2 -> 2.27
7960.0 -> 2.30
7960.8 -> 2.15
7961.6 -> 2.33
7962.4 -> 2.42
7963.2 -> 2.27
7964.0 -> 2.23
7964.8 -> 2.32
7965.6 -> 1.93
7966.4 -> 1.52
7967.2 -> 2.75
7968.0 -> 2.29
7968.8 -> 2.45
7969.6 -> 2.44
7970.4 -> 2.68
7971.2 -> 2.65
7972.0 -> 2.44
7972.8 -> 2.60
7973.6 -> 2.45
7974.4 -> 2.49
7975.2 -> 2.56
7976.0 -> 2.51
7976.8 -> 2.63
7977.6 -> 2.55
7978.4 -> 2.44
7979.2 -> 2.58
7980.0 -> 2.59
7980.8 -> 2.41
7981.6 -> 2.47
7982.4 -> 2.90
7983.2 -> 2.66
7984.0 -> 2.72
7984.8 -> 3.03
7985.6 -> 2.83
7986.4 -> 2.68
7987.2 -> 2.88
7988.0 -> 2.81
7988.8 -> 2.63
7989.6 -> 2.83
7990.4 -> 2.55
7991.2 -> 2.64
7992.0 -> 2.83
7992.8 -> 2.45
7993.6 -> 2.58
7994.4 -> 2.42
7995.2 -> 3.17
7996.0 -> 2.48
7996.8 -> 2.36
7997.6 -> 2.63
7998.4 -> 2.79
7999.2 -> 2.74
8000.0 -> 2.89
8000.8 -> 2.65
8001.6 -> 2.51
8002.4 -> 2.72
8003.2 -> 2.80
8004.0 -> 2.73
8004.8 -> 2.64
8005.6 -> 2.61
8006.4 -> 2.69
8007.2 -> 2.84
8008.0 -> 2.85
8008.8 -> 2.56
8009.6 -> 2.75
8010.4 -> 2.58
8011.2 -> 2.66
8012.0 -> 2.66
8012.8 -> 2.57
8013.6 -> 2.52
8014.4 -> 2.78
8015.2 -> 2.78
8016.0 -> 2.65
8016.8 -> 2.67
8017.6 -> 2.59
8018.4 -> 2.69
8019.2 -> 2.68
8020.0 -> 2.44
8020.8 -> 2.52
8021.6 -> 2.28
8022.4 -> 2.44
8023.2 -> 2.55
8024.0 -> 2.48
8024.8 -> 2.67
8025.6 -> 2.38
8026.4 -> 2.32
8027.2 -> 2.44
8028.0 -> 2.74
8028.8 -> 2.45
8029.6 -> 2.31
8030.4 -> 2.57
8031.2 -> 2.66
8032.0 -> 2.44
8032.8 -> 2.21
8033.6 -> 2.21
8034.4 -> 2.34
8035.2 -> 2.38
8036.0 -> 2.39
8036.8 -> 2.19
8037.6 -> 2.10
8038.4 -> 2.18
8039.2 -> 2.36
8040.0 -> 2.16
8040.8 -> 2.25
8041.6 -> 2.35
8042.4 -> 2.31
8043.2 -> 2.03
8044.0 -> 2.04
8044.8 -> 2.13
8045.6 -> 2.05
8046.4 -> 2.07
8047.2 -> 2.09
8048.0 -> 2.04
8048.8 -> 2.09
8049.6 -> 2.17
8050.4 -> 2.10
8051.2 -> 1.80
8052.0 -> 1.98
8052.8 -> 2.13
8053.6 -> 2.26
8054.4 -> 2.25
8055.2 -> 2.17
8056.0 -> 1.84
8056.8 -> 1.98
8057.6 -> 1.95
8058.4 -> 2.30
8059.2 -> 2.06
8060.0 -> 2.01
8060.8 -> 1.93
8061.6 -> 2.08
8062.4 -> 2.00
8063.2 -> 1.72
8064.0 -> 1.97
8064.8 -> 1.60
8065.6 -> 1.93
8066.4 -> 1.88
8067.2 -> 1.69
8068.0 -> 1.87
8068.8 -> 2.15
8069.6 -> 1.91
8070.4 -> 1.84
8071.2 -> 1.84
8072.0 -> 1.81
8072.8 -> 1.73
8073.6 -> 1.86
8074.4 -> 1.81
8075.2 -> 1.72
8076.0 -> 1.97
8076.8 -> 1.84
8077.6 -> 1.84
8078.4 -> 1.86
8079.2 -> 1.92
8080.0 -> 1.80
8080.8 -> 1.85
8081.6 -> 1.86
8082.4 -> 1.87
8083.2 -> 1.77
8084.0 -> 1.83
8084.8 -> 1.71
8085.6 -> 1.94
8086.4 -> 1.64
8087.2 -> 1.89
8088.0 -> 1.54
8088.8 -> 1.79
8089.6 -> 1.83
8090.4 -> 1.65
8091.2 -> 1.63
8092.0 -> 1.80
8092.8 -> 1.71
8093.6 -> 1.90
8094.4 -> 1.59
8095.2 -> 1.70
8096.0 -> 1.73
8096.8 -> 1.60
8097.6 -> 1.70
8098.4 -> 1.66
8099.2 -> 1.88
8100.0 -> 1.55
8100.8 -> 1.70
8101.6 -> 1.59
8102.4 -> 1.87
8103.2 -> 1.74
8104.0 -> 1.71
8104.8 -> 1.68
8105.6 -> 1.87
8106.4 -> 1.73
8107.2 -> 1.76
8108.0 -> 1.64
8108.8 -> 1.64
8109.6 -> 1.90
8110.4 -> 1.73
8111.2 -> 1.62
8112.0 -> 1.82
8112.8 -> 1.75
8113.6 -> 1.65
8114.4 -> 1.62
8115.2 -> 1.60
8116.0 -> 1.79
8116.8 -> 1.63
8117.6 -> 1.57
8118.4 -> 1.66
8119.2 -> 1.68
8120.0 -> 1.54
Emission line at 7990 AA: Mg II 2798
